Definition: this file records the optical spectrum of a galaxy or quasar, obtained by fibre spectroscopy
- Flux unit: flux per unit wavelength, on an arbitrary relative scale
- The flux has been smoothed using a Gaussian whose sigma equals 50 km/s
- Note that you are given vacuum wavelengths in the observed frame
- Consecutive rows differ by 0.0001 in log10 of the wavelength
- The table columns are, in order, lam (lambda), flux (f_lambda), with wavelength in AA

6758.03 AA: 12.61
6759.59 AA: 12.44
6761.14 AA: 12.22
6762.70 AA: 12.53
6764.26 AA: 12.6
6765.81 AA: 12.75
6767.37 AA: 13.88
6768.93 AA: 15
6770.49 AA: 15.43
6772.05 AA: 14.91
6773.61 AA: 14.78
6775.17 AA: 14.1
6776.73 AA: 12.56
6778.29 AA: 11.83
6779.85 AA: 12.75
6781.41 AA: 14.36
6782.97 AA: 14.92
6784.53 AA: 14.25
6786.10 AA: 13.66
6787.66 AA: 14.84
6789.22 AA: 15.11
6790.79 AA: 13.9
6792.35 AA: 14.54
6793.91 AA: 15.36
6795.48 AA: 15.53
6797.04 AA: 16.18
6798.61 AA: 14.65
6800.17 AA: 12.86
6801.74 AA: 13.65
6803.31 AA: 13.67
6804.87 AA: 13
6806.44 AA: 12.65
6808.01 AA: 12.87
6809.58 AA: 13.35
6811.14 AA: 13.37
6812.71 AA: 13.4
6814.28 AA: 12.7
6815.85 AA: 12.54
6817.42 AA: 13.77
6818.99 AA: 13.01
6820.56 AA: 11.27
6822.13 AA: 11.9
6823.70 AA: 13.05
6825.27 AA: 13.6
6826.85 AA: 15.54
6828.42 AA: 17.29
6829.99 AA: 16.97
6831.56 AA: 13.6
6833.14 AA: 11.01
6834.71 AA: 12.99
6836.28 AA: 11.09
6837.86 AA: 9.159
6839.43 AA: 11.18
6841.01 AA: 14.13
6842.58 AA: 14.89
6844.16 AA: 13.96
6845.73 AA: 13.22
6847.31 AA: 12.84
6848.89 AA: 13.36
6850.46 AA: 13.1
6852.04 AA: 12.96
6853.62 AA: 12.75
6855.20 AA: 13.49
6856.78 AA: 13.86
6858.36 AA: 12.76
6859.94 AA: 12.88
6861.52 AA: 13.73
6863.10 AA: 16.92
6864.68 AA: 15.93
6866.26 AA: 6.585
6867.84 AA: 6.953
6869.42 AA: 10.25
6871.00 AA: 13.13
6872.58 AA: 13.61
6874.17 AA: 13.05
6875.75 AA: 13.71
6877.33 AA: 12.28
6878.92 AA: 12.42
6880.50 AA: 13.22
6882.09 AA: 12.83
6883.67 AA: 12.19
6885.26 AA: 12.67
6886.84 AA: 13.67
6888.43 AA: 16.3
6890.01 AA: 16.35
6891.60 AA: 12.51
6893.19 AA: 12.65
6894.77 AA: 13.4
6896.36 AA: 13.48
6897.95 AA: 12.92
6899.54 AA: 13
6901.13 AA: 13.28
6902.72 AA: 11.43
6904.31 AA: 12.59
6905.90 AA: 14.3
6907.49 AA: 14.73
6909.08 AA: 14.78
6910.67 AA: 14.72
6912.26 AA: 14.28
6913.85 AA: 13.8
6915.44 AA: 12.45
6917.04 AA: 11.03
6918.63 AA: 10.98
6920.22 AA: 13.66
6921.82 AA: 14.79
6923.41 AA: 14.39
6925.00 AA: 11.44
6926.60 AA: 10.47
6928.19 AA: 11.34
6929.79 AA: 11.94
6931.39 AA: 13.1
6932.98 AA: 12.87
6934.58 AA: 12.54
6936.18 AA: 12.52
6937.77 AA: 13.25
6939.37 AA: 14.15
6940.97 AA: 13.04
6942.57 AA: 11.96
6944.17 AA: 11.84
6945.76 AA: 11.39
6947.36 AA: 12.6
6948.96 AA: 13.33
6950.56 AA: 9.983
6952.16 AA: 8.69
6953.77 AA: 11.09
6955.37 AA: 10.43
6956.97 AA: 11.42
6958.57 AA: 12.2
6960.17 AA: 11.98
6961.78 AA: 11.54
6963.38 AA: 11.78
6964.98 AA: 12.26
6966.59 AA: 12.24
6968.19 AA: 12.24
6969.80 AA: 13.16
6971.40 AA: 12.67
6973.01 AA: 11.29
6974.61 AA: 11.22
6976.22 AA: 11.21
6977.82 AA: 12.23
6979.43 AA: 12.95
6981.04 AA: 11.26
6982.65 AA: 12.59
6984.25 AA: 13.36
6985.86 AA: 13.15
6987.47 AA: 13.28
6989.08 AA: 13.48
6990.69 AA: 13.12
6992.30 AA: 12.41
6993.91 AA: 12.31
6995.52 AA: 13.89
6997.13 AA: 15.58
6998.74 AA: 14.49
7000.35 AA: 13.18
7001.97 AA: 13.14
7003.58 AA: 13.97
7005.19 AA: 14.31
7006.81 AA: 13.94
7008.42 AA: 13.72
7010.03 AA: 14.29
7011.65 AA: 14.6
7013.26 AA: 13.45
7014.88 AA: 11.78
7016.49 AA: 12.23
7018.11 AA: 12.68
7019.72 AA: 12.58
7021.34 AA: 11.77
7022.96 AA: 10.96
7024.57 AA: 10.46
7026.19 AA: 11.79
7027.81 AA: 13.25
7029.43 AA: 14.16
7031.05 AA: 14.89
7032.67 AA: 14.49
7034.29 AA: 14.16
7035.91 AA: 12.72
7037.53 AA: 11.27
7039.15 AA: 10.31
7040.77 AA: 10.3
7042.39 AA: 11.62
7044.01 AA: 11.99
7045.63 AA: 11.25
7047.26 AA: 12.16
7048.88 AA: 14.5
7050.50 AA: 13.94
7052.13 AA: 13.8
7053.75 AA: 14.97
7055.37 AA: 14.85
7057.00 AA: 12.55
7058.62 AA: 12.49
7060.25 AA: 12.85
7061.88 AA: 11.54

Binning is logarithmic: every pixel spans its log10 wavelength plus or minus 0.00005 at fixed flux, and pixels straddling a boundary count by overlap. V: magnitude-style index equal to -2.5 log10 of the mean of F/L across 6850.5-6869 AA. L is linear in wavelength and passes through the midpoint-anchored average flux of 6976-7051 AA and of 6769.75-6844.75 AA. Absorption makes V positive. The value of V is 0.073 mag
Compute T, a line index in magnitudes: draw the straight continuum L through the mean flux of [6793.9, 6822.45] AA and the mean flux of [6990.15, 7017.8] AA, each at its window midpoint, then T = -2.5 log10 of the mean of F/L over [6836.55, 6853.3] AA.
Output 0.05 mag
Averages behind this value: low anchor 13.4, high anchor 13.5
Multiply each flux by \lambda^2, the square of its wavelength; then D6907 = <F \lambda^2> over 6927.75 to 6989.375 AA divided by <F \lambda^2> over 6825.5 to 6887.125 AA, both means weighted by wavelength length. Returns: 0.96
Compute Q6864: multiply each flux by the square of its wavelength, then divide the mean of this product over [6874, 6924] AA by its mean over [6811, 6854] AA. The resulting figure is 1.04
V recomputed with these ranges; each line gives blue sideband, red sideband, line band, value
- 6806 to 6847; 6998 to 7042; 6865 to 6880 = 0.141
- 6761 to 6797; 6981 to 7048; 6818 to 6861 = 0.047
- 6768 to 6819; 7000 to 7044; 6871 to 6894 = 0.009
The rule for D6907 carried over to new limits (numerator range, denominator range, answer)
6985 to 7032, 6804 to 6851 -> 1.06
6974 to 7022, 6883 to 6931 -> 1.02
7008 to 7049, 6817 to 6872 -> 1.02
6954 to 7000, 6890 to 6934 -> 0.98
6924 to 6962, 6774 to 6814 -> 0.89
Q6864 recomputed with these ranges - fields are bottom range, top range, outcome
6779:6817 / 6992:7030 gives 1.00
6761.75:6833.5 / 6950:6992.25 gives 0.91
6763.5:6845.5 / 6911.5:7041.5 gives 0.97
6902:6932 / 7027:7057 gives 1.04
